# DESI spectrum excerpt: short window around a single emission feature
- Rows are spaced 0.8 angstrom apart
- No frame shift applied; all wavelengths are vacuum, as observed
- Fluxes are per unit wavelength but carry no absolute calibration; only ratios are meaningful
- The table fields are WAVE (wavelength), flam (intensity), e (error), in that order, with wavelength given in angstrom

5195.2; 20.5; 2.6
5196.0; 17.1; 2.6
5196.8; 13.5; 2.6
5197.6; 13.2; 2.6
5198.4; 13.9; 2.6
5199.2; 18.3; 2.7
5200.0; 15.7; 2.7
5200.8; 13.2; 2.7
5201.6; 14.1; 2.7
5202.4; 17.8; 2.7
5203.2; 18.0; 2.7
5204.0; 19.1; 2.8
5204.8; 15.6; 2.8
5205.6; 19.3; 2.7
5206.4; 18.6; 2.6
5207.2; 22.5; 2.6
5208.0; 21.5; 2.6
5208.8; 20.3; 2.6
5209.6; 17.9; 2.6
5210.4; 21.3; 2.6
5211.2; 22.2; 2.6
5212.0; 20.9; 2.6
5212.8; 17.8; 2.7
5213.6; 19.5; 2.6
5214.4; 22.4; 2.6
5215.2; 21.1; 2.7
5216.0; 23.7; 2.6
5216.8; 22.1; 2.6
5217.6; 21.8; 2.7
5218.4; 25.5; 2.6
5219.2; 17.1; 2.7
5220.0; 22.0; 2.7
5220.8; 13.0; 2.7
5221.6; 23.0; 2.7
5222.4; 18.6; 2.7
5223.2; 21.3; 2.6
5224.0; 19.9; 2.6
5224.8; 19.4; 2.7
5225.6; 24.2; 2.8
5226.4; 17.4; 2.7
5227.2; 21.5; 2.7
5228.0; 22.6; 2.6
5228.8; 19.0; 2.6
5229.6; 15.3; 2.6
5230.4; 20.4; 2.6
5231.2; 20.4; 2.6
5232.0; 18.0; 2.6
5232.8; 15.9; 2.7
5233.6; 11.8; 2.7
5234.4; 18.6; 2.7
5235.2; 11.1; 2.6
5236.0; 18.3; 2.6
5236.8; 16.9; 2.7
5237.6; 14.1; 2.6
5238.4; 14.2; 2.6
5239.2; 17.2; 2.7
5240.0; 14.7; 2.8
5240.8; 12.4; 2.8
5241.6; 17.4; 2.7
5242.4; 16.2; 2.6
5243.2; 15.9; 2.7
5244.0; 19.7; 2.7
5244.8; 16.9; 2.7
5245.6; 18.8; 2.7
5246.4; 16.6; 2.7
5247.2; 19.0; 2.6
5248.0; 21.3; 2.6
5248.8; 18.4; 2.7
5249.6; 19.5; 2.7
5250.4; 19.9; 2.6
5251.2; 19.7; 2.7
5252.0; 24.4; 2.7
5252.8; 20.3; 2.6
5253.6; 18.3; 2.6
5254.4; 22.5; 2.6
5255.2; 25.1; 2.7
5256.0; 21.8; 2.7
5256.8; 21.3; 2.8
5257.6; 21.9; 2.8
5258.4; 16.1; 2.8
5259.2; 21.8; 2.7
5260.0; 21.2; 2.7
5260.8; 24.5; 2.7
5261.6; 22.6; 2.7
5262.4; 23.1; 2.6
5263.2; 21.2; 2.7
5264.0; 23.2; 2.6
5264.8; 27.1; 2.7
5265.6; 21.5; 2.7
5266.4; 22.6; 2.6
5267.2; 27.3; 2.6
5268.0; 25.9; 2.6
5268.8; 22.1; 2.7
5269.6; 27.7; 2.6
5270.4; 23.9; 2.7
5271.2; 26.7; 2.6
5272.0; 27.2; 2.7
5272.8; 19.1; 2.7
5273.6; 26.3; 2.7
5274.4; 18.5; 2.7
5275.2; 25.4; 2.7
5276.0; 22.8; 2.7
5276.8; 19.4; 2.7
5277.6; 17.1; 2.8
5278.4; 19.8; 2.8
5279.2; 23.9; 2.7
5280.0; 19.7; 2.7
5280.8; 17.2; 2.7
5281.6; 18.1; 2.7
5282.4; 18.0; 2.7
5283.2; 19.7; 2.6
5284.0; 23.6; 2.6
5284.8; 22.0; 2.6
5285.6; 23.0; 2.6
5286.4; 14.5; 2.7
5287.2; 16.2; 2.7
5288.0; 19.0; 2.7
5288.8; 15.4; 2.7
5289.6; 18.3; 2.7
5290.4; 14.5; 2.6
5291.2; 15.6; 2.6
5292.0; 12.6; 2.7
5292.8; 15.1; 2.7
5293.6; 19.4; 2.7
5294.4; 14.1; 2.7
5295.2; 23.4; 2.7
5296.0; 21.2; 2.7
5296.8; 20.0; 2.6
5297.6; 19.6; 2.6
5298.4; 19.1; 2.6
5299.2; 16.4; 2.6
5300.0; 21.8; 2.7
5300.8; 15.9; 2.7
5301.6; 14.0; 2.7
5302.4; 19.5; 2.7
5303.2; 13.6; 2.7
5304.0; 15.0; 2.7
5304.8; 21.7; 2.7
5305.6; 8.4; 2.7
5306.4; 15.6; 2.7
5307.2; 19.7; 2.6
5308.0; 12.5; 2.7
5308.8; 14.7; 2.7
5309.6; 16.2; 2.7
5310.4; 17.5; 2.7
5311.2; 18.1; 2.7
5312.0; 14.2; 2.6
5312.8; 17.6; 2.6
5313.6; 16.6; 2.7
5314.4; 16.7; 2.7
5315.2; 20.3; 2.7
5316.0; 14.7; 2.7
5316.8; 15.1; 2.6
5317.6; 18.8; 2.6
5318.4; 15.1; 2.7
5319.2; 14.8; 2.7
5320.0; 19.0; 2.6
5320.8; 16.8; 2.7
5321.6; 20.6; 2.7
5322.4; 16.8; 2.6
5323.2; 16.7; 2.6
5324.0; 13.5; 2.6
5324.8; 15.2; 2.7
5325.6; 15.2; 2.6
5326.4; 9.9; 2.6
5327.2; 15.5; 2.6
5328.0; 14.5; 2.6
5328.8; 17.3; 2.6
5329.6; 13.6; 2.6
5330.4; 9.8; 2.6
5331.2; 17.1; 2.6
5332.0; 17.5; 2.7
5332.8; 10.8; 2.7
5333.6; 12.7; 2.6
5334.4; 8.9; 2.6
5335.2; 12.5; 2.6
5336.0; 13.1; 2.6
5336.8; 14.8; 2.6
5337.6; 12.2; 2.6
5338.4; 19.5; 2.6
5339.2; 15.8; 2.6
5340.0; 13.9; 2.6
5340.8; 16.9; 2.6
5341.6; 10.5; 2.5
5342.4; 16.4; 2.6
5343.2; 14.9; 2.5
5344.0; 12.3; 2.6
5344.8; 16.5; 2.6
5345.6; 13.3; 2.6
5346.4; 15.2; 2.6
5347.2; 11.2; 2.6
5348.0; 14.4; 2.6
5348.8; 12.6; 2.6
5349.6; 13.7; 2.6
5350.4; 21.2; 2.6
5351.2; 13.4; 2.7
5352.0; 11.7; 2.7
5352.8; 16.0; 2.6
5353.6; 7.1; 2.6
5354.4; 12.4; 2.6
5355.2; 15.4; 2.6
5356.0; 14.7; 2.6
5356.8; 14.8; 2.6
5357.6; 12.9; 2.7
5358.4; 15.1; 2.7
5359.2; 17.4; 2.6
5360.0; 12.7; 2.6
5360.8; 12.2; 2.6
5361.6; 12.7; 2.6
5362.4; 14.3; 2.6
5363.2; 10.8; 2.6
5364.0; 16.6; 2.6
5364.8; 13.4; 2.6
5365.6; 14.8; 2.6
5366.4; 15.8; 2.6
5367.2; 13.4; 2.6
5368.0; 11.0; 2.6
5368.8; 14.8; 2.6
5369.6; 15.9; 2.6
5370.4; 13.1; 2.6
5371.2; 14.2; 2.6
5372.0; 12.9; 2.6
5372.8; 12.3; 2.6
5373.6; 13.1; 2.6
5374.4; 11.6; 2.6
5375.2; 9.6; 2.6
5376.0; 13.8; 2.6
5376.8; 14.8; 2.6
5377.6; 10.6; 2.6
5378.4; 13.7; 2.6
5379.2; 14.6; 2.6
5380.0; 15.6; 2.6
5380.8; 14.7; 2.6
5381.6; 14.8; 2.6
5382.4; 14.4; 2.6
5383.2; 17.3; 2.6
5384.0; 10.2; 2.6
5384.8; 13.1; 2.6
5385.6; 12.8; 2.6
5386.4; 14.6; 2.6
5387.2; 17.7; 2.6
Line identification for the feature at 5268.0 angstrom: C III] 1909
